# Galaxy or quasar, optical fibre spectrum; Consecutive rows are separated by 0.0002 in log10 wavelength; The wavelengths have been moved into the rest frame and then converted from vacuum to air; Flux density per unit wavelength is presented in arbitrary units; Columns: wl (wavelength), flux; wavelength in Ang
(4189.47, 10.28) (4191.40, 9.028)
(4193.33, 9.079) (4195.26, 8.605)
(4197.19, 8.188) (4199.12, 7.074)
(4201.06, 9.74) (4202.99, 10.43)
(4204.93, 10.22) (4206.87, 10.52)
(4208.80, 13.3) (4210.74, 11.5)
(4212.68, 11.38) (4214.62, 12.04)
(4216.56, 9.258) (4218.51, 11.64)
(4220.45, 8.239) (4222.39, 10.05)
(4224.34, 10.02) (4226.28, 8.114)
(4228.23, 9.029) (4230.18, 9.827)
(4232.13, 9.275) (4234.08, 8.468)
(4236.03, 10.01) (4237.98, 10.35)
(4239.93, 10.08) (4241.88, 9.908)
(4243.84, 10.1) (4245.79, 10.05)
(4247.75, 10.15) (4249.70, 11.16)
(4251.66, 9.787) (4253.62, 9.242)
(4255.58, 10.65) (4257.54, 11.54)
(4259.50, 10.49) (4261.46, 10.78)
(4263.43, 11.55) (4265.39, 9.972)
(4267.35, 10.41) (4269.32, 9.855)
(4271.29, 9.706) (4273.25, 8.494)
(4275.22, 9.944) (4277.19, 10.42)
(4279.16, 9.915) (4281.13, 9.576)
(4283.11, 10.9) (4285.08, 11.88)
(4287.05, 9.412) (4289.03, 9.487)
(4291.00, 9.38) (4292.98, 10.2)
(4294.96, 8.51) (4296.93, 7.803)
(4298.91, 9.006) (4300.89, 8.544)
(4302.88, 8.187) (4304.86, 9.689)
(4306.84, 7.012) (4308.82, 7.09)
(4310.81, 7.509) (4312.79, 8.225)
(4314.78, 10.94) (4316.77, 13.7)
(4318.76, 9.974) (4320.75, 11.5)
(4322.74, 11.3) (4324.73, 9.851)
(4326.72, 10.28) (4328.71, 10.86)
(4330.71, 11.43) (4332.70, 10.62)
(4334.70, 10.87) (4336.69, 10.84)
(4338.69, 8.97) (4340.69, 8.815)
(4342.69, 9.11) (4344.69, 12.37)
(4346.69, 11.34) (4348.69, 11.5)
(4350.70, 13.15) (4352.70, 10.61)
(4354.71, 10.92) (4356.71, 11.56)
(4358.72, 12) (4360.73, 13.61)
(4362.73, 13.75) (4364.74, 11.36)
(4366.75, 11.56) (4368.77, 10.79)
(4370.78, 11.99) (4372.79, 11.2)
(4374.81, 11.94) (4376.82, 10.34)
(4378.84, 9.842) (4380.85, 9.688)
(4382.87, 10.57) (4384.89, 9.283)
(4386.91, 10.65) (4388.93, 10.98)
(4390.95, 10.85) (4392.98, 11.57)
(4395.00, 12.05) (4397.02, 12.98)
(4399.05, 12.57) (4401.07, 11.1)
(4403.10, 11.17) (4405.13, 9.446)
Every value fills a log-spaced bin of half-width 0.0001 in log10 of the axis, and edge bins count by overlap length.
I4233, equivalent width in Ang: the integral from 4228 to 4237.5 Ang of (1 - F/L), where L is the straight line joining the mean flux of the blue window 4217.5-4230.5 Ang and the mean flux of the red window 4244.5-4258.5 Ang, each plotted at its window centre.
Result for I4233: 0.4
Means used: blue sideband 9.54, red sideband 10.4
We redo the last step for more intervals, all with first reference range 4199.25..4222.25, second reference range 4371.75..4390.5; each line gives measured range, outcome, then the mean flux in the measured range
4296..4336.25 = 3.07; 9.74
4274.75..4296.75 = 1.40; 9.89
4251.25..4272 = 0.36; 10.4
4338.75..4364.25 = -2.27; 11.5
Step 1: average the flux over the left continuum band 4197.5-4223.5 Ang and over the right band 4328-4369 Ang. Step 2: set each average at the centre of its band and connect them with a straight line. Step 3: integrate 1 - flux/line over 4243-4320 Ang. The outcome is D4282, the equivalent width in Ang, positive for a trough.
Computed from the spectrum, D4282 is 7.34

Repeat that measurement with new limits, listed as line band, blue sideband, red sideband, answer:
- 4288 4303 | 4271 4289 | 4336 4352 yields 1.85 Ang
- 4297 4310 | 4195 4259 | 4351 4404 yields 3.02 Ang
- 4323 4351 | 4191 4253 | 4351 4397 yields 0.74 Ang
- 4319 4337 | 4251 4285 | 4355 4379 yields 0.52 Ang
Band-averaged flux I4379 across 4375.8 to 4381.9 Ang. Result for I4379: 9.98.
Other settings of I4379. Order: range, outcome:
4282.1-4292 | 10.2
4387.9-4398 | 11.7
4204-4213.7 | 11.4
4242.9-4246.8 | 10.1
